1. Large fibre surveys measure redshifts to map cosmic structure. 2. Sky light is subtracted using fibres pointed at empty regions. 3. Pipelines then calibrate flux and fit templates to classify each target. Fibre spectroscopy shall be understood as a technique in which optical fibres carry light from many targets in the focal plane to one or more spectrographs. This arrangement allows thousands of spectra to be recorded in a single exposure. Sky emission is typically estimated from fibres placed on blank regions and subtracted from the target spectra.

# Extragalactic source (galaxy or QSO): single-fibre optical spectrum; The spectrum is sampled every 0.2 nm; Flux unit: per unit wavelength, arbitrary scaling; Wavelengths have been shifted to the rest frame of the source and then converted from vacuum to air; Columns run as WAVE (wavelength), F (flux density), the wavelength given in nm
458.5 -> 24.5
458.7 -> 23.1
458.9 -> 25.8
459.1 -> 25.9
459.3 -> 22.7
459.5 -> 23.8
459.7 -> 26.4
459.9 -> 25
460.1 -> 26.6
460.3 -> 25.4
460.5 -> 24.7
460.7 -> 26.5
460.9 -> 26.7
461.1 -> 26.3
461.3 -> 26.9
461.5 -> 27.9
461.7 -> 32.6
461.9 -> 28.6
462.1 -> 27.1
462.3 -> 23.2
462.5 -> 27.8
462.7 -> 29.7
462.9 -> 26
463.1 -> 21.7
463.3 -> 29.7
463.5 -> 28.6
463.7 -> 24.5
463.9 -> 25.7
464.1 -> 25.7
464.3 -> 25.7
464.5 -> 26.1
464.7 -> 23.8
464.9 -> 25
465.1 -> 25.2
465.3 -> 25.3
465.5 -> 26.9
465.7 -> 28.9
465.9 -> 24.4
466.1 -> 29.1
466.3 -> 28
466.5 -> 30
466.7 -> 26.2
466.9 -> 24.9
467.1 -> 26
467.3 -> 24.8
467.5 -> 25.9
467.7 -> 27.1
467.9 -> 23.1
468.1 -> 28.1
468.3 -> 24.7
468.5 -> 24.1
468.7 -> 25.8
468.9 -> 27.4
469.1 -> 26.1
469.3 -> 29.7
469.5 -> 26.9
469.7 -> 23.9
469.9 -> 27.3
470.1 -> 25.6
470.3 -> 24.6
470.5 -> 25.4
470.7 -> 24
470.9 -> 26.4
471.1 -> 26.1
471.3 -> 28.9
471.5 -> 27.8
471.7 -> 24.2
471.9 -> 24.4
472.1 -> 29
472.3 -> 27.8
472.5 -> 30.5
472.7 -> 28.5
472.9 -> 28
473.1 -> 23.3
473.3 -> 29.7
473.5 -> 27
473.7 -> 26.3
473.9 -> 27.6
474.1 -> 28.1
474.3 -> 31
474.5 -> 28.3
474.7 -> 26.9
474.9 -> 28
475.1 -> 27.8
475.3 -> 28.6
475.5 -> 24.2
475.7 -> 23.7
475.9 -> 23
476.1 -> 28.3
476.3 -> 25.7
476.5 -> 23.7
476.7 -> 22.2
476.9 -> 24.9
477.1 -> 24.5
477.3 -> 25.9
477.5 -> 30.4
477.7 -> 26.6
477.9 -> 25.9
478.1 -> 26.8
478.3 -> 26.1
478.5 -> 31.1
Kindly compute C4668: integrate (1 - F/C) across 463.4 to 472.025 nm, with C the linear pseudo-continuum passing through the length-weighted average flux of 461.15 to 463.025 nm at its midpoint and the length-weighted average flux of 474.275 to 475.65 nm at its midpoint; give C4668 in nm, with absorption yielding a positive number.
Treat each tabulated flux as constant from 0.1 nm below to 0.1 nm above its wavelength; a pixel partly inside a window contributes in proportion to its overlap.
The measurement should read 0.460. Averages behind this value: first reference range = 27.6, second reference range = 27.5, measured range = 26.1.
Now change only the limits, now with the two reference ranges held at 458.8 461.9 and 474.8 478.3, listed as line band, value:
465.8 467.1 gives -0.04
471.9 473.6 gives -0.12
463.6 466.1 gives 0.04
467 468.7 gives 0.04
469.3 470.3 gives 0.00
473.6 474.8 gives -0.10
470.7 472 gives 0.00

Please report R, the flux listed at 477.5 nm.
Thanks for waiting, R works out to 30.4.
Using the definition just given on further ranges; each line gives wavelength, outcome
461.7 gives 32.6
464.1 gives 25.7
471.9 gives 24.4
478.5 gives 31.1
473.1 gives 23.3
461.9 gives 28.6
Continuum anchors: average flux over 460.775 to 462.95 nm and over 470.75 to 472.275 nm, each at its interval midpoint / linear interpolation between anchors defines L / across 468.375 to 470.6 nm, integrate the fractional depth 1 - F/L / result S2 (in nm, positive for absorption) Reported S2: 0.065 nm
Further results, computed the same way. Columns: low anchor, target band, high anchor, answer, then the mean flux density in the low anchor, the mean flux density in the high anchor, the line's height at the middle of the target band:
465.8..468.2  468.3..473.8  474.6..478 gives -0.08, 26.5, 25.9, 26.2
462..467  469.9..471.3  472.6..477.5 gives 0.04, 26.4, 26.5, 26.5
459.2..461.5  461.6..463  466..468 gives -0.11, 25.6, 26.5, 25.9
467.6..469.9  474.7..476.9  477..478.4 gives 0.08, 26.1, 26.6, 26.5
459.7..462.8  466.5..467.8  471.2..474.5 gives 0.06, 27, 27.7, 27.3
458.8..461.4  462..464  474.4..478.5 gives -0.05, 25.6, 26.2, 25.7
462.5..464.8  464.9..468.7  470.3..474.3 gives 0.04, 26.2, 27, 26.5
